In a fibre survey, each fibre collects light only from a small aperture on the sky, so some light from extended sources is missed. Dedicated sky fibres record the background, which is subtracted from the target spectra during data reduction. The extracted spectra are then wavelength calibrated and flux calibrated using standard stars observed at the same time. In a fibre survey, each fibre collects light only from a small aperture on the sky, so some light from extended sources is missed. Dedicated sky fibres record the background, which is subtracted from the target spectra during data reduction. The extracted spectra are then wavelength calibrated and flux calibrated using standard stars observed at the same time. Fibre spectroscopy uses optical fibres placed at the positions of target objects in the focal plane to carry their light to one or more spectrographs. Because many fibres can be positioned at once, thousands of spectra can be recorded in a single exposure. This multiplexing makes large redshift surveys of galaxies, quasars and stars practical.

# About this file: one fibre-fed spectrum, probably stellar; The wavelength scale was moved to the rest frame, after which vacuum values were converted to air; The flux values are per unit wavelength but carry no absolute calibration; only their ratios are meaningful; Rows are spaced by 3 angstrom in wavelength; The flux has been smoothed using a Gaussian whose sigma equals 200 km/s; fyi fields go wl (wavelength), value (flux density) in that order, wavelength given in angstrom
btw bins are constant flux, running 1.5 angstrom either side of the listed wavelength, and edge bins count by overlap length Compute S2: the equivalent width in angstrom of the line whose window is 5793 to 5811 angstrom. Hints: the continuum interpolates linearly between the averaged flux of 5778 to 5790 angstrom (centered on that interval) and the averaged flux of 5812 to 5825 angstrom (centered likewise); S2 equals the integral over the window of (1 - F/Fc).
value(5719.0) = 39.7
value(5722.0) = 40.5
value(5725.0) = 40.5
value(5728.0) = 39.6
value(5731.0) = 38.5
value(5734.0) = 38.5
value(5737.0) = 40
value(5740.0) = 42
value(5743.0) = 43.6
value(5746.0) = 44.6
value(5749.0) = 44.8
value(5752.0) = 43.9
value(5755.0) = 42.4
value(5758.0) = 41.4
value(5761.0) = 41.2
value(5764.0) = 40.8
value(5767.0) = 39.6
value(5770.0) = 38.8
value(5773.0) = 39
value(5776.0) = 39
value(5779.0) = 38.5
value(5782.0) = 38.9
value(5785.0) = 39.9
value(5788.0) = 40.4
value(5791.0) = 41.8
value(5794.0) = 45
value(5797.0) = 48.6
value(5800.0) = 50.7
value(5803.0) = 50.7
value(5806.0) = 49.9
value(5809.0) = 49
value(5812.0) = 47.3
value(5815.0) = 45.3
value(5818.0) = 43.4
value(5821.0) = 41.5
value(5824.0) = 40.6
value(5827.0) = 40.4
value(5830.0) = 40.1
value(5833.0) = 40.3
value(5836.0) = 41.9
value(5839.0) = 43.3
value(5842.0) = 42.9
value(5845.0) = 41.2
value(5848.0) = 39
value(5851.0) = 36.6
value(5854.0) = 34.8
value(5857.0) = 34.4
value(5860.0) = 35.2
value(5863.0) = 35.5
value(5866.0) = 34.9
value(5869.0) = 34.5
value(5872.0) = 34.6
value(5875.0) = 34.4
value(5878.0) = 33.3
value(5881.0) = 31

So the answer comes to -3.26 angstrom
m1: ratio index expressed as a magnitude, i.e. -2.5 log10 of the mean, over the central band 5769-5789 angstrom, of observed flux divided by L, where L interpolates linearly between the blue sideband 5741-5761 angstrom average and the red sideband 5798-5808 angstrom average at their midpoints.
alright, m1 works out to 0.20 mag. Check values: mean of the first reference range 43.2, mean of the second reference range 50.3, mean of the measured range 39.2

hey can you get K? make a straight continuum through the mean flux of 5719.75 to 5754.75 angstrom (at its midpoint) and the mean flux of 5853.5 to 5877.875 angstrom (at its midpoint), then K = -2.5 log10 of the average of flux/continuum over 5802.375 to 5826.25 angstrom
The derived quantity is -0.21 mag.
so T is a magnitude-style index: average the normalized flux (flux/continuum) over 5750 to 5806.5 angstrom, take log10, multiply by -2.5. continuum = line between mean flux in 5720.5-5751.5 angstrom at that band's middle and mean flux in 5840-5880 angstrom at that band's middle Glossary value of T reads -0.08 mag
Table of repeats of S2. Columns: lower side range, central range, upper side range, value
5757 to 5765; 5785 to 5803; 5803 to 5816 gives 0.3 angstrom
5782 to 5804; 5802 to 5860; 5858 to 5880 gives -3.3 angstrom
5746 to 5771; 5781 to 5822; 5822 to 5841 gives -3.8 angstrom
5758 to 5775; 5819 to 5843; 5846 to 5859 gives -2.7 angstrom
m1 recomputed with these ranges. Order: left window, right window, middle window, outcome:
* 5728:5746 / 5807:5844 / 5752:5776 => 0.024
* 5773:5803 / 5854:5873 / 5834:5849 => -0.125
